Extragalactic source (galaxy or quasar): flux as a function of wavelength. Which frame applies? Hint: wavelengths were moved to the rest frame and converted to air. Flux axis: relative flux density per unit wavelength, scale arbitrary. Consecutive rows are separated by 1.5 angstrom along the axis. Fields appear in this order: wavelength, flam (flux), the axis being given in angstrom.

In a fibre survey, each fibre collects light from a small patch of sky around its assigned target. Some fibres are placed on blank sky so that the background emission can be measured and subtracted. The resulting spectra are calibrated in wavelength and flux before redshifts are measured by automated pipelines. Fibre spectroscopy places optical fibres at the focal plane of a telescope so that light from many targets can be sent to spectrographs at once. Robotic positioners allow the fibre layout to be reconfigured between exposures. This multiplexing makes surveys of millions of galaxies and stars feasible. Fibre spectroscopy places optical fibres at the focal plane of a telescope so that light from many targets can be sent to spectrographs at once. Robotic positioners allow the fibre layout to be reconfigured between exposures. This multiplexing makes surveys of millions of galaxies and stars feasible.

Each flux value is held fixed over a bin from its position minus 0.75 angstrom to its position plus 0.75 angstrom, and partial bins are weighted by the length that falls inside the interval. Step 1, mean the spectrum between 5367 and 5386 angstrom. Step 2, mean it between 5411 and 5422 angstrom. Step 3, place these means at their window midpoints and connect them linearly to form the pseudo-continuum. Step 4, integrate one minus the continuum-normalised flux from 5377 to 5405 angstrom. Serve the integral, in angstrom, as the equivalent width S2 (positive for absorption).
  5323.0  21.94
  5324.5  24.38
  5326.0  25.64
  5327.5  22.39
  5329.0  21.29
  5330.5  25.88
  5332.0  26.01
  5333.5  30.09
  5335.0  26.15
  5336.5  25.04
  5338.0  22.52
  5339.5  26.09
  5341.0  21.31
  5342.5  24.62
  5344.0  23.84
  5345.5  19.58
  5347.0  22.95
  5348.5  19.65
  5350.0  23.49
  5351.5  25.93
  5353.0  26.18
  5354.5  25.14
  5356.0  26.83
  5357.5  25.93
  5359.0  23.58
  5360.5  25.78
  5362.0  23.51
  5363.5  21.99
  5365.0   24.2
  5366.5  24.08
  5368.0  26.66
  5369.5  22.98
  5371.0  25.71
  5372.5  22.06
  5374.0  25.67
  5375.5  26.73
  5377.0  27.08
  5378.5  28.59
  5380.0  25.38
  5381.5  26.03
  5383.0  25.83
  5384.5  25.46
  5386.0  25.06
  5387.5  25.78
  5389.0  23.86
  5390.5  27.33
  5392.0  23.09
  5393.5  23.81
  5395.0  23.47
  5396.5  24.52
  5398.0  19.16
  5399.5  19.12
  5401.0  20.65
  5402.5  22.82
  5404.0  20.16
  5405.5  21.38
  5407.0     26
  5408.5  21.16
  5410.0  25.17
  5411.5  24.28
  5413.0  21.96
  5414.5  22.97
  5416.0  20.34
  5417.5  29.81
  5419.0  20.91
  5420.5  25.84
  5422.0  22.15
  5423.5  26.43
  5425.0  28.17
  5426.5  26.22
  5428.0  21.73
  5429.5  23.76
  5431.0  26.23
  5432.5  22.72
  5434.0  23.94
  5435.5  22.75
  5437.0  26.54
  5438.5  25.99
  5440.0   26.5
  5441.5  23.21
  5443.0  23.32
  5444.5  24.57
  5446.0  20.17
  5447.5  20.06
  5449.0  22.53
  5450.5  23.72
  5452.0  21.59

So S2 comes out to 1.09 angstrom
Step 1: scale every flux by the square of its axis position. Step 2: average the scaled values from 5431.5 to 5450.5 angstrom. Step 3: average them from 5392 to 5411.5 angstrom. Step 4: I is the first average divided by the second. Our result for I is 1.07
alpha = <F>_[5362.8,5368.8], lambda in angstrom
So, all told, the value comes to 24.2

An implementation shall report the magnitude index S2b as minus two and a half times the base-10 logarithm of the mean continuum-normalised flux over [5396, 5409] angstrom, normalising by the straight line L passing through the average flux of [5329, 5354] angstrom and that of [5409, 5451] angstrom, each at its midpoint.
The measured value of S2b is 0.116 mag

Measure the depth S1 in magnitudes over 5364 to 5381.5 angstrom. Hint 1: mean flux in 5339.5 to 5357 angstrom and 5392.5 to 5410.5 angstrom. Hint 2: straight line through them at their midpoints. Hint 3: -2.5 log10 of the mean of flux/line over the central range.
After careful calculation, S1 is -0.10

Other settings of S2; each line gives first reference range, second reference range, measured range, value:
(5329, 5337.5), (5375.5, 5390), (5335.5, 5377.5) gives 2.8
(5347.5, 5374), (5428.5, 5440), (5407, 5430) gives 0.4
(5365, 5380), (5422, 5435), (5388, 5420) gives 2.6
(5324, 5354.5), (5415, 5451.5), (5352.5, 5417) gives -0.1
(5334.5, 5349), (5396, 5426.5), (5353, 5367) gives -0.9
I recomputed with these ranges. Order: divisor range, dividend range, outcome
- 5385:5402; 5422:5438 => 1.08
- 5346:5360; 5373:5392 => 1.08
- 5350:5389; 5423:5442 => 1.01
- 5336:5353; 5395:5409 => 0.95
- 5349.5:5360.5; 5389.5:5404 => 0.90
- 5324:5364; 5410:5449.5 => 1.02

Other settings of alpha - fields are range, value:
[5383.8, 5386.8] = 25.3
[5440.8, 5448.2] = 22.3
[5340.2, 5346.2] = 22.4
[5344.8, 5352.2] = 22.3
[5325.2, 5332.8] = 24.3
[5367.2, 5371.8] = 25.1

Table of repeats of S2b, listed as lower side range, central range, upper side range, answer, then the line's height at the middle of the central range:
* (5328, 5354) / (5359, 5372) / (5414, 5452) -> -0.008 mag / 24.1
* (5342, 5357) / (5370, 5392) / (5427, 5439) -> -0.072 mag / 24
